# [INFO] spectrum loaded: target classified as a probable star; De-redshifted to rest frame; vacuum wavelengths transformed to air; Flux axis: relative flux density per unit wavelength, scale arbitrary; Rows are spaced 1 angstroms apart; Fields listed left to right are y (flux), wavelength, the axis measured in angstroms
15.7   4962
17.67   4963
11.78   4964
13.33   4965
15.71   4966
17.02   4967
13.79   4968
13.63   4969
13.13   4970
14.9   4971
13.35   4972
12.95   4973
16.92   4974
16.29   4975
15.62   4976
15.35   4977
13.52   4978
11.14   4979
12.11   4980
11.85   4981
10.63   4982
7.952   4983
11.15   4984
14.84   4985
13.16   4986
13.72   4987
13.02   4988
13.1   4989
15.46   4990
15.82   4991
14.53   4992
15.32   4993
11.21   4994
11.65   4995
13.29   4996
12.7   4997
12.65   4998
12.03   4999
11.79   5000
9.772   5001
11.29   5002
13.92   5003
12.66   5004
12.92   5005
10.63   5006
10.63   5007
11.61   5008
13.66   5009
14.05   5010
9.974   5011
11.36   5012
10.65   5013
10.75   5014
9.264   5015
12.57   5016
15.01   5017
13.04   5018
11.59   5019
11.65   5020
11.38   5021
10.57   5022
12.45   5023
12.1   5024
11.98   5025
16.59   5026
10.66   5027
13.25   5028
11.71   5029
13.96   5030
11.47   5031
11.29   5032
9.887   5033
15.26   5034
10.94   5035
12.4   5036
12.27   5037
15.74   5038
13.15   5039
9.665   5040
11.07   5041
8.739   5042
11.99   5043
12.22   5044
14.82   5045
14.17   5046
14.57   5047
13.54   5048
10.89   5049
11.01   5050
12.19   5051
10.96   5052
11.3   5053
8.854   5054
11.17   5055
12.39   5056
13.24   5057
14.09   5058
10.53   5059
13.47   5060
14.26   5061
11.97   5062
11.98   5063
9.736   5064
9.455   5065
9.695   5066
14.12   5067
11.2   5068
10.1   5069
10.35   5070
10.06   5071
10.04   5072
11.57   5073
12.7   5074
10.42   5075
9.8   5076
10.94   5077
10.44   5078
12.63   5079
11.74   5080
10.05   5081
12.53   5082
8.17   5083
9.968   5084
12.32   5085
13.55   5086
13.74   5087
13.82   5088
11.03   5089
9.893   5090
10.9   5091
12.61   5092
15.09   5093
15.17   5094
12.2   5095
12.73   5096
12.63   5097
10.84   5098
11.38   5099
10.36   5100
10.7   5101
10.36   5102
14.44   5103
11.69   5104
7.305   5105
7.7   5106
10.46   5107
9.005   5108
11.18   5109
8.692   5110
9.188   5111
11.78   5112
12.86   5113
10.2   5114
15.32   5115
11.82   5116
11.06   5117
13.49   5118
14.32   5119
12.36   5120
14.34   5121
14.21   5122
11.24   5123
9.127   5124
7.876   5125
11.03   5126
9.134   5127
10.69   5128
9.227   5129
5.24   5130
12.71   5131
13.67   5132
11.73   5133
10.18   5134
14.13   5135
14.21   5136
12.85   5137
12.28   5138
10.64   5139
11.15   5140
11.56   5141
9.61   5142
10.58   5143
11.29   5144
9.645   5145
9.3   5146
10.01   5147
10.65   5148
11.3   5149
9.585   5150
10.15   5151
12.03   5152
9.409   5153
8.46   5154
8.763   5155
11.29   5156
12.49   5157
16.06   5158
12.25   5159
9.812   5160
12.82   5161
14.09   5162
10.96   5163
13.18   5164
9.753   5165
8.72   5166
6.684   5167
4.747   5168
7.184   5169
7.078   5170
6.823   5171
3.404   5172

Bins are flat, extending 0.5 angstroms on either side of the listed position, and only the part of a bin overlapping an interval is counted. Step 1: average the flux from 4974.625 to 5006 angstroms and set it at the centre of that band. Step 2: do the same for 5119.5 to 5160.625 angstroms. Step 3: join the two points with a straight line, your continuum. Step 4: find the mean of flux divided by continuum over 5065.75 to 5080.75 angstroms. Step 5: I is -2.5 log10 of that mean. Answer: 0.08 mag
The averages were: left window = 12.9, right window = 11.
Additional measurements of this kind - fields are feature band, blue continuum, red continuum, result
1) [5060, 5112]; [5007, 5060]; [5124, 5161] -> 0.02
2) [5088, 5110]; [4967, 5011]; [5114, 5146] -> 0.05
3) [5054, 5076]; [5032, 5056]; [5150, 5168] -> 0.03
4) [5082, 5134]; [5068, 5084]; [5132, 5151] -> -0.04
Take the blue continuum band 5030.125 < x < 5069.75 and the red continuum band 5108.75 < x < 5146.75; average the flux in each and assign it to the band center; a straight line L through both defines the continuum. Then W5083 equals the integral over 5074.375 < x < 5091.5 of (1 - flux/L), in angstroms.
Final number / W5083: 0.55 angstroms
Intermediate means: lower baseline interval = 12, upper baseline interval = 11.3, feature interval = 11.3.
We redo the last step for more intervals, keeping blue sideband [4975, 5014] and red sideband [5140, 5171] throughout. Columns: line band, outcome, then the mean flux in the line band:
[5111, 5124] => -2.0 angstroms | 12.5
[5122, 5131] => 0.9 angstroms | 9.67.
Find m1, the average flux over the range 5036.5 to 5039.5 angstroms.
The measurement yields 13.7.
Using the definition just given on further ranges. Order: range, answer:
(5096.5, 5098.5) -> 11.7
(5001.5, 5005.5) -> 12.7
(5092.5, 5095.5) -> 14.2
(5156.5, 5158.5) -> 14.3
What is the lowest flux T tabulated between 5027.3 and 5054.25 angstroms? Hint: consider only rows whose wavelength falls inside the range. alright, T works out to 8.739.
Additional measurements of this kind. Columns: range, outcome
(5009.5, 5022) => 9.264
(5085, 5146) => 5.24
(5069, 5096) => 8.17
